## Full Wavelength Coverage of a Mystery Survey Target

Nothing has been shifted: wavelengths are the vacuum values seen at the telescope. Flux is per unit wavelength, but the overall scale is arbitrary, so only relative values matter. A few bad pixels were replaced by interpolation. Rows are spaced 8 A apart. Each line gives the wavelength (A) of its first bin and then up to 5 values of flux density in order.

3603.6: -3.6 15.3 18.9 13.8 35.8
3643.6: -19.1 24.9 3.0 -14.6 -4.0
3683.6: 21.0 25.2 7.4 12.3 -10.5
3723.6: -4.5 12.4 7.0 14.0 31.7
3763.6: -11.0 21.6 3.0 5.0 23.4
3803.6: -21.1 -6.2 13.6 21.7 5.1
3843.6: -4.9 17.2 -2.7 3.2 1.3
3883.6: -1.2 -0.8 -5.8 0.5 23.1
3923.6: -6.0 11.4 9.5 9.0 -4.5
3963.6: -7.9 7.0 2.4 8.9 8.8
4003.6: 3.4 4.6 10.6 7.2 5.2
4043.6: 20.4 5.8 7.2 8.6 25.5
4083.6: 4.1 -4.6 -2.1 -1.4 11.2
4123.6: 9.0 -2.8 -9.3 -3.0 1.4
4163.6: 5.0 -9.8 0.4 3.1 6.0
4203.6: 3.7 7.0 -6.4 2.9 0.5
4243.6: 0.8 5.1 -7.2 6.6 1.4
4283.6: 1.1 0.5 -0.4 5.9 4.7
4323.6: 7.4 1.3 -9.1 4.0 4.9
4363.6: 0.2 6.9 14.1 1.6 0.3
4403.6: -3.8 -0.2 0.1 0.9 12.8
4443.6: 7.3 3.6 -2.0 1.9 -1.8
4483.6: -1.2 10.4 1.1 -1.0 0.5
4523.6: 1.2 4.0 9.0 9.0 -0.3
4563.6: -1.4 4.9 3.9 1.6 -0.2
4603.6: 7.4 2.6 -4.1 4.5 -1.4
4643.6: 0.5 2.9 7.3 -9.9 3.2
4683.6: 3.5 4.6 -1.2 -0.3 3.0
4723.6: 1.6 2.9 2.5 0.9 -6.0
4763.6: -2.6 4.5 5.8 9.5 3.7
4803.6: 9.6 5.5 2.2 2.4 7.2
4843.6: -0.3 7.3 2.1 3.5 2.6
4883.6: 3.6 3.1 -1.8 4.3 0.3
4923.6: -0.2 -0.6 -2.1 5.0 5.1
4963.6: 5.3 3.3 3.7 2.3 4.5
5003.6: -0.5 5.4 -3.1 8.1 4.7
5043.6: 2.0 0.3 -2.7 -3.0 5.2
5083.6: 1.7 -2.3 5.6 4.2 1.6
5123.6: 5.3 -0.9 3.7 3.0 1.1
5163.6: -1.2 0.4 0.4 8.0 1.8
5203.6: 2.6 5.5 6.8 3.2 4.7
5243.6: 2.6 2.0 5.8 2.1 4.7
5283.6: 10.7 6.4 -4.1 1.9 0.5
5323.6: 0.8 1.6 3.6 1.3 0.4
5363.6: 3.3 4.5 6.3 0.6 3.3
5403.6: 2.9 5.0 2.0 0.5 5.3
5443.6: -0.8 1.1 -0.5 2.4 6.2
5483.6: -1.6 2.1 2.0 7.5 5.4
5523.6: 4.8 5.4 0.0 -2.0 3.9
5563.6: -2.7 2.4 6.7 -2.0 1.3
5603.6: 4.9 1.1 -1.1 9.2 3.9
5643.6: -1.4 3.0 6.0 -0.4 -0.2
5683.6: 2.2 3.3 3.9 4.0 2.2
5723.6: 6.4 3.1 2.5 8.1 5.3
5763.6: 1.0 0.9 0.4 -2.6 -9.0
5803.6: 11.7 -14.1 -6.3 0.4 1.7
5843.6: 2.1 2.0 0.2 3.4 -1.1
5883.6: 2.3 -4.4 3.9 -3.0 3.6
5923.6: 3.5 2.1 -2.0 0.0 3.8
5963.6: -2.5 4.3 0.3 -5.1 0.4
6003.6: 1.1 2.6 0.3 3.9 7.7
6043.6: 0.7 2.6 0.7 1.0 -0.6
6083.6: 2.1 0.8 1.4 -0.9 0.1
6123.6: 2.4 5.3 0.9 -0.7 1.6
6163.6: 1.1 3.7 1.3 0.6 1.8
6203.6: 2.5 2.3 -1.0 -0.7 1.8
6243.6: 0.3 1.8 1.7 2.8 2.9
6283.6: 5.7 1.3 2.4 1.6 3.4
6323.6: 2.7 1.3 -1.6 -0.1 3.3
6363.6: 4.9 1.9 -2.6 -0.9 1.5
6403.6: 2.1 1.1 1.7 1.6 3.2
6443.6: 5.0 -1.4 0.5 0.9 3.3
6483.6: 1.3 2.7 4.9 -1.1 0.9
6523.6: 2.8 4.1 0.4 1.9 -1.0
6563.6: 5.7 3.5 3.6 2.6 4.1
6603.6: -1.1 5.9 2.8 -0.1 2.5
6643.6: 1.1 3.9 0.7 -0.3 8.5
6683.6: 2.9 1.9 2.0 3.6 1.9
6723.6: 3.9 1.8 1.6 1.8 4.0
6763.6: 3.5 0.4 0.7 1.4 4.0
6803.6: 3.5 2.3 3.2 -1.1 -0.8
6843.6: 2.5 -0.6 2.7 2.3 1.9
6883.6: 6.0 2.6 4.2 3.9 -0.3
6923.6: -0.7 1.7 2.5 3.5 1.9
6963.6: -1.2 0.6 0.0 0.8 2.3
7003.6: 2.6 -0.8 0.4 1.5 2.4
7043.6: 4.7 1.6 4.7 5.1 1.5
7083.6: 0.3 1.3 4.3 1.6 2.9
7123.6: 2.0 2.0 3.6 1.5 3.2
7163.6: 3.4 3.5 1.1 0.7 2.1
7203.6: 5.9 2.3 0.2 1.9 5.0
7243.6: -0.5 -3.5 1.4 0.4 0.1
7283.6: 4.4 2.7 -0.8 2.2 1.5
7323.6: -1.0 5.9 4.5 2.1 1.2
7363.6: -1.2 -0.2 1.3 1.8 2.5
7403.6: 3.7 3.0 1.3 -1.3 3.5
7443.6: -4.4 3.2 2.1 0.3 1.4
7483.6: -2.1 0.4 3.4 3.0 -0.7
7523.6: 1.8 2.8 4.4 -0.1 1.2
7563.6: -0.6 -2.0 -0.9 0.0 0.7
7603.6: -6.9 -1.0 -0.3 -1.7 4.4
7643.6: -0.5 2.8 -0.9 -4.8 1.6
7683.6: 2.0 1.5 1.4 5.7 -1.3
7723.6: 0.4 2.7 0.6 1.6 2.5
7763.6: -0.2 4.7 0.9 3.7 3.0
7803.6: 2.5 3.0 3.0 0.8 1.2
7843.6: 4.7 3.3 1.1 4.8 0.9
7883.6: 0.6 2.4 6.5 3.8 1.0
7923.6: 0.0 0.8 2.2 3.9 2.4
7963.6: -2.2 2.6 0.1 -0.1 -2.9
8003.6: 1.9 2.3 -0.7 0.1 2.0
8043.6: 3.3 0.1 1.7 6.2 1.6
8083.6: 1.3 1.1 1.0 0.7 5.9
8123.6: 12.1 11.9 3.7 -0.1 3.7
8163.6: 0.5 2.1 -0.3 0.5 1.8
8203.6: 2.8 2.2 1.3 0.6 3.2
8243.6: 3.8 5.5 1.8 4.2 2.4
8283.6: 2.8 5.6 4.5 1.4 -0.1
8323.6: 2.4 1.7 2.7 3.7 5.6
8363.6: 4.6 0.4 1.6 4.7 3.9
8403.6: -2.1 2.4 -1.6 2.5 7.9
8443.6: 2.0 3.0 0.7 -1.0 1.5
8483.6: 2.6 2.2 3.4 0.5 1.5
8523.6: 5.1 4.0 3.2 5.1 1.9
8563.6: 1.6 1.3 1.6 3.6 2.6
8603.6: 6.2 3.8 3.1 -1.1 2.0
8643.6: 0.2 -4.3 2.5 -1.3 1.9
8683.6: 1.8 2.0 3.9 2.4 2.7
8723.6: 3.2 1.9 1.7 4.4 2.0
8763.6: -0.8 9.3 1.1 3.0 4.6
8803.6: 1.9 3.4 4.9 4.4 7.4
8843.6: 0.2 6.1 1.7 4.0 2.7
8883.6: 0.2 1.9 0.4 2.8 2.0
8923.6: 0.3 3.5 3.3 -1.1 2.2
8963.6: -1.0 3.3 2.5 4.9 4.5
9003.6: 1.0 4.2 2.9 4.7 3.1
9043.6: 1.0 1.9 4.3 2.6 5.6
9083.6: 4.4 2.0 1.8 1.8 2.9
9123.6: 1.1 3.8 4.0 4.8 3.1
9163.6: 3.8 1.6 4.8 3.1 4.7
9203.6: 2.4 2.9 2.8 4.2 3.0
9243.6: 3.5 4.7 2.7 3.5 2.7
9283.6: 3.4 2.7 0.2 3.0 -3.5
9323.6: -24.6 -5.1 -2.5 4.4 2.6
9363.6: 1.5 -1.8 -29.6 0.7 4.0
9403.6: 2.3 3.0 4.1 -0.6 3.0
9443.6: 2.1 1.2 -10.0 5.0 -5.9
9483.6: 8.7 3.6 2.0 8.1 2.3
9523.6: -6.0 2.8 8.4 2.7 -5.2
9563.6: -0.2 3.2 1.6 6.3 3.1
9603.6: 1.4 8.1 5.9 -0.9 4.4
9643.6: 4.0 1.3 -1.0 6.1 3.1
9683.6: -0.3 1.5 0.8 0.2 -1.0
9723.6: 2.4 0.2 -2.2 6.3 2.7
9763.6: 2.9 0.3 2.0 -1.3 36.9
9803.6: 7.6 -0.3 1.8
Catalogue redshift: 1.179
